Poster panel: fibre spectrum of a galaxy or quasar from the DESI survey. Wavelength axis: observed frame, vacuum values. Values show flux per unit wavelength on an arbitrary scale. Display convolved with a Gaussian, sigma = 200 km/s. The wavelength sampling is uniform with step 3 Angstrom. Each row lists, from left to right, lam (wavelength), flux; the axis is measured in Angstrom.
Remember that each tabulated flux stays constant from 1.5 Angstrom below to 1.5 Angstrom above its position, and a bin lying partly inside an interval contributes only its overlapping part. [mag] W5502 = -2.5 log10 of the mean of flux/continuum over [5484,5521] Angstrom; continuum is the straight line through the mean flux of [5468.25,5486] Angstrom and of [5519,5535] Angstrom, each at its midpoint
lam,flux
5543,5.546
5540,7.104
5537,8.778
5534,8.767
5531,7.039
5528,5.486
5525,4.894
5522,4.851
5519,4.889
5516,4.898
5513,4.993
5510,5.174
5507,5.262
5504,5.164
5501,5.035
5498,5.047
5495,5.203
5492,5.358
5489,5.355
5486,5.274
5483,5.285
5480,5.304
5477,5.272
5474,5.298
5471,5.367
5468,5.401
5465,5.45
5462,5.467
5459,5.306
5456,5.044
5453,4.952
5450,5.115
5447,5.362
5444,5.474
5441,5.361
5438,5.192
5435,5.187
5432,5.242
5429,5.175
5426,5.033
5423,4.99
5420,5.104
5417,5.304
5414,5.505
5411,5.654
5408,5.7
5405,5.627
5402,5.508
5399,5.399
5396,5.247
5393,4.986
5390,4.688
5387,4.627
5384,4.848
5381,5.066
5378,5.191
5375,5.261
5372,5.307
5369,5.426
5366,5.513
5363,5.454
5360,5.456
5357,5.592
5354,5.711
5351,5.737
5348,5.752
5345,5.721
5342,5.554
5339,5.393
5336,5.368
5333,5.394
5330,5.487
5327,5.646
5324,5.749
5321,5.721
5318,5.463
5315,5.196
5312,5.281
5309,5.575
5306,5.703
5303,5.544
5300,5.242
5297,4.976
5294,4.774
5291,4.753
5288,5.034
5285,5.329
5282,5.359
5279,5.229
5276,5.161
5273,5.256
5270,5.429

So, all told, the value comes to 0.105 mag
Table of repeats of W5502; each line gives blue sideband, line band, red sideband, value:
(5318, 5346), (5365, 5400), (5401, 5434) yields 0.06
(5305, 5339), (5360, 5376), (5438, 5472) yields 0.01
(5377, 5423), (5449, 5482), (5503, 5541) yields 0.07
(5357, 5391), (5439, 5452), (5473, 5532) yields -0.02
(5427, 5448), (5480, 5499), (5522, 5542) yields 0.16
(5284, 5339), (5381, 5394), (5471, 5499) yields 0.11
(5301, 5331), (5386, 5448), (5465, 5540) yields 0.06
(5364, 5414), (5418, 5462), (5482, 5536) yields 0.03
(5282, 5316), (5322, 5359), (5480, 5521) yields -0.08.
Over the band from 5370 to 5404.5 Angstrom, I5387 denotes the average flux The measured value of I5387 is 5.12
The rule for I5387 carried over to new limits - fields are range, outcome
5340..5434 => 5.33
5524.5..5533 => 6.09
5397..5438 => 5.33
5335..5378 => 5.51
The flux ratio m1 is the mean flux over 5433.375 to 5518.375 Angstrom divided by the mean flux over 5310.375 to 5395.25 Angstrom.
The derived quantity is 0.97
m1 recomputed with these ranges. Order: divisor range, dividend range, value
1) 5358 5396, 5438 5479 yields 1.03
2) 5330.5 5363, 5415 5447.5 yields 0.94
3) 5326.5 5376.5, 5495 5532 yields 0.94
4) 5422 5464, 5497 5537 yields 1.08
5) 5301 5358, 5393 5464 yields 0.95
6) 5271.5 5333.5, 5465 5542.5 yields 1.05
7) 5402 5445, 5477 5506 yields 0.98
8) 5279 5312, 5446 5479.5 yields 1.01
